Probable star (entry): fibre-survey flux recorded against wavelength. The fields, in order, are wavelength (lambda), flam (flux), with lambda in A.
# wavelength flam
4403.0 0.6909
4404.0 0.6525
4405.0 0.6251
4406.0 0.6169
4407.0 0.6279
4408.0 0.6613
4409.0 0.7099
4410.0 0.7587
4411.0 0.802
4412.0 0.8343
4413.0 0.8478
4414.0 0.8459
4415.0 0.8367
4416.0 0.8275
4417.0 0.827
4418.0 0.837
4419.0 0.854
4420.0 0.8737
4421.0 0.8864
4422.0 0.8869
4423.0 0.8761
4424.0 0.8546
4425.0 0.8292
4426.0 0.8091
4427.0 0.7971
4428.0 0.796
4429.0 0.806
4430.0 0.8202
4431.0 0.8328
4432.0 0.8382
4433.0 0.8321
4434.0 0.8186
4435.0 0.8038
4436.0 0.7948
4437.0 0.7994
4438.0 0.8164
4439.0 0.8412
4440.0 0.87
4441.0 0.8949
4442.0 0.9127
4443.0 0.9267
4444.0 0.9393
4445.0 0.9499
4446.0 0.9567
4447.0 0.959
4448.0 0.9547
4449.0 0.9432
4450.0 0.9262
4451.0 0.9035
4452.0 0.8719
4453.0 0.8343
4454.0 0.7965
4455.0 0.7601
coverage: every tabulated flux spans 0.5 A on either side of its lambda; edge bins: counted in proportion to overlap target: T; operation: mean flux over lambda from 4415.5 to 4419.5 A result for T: 0.836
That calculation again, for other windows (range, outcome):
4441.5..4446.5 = 0.937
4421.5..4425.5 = 0.862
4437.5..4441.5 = 0.856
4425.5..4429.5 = 0.802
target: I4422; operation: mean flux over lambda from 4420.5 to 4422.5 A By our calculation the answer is 0.887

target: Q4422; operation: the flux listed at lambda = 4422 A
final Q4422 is 0.8869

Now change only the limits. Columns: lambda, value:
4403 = 0.6909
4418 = 0.837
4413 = 0.8478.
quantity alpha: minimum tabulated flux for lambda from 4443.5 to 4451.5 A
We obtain 0.9035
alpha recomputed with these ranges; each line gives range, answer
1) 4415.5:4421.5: 0.827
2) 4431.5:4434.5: 0.8186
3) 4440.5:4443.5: 0.8949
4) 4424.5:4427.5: 0.7971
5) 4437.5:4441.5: 0.8164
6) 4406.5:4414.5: 0.6279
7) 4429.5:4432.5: 0.8202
